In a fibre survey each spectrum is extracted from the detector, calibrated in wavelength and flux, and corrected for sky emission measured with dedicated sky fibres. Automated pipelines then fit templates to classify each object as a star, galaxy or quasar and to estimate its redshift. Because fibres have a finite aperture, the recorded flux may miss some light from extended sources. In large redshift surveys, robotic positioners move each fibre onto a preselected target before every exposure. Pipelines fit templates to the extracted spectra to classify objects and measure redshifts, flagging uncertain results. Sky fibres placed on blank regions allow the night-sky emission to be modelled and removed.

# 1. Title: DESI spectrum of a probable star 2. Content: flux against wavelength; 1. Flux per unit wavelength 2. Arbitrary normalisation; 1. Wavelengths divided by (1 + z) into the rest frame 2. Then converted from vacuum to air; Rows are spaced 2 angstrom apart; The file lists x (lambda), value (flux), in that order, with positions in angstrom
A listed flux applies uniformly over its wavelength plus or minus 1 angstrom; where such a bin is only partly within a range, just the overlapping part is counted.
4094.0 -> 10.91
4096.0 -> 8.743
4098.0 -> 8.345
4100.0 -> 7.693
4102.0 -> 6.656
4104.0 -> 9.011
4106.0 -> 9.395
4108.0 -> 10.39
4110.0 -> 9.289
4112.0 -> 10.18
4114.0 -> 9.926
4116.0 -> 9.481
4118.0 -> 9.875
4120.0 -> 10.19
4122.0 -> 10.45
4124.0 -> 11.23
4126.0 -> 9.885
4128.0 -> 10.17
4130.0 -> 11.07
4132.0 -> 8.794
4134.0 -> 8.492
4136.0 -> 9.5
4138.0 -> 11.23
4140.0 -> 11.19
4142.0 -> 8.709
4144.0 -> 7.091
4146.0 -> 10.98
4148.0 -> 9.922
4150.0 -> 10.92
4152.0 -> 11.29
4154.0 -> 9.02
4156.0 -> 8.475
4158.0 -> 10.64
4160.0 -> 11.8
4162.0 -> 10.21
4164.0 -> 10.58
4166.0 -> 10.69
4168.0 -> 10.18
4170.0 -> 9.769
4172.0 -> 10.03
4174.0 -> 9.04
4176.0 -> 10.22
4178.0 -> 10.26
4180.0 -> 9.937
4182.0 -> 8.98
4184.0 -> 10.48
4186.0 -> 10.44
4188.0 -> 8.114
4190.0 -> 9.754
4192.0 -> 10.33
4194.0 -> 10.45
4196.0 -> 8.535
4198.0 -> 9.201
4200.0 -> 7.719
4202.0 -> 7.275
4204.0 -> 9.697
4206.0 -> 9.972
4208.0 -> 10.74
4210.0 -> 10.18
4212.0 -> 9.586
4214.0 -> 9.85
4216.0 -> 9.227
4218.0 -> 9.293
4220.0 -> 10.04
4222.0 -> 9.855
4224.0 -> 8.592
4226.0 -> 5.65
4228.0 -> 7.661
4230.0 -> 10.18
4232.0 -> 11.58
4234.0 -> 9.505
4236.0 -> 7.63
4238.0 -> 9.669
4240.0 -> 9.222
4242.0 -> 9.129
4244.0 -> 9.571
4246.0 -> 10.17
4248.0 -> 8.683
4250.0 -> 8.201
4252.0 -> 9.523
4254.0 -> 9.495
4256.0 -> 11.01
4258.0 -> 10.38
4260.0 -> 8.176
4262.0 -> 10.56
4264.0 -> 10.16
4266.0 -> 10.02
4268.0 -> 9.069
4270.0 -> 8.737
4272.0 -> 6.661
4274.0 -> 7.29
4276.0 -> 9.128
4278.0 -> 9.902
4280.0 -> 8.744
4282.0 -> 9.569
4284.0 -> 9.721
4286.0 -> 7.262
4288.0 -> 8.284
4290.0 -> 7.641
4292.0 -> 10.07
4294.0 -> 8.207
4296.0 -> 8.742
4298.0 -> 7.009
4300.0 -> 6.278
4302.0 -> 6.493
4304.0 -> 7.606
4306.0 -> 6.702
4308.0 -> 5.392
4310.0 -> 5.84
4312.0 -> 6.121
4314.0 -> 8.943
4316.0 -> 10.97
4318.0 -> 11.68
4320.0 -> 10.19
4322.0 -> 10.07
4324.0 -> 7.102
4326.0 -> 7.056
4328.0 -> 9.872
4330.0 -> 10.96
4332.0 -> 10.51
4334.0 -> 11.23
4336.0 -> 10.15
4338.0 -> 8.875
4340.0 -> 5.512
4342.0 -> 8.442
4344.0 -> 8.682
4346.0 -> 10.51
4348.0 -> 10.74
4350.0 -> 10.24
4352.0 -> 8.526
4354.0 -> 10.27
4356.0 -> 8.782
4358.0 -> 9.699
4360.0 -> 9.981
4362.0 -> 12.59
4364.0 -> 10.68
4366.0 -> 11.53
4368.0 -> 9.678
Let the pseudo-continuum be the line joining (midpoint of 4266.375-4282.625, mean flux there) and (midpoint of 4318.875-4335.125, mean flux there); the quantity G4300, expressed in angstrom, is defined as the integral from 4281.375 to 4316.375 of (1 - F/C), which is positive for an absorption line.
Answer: 5.2 angstrom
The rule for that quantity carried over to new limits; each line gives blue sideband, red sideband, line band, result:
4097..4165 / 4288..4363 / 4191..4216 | -0.07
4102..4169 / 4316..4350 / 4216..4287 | 4.15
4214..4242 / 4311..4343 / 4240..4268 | -1.36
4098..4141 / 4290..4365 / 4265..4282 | 0.70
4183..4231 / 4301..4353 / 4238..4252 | -0.15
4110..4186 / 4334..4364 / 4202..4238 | 2.01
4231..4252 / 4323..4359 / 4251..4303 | 3.07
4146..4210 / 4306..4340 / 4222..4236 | 0.98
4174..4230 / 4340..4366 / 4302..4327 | 4.20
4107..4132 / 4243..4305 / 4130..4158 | 0.46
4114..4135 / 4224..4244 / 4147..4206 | -1.98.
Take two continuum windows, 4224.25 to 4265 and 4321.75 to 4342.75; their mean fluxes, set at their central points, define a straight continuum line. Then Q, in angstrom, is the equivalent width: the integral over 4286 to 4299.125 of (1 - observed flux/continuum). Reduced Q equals 1.3 angstrom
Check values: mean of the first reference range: 9.29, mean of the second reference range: 9.04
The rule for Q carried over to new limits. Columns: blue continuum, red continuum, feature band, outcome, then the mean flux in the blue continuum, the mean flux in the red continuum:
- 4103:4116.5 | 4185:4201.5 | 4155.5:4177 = -1.8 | 9.67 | 9.26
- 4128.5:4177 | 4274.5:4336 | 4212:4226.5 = 0.5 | 10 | 8.59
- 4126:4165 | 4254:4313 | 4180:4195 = -0.5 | 10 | 8.32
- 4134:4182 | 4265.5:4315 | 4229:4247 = -1.8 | 10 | 7.96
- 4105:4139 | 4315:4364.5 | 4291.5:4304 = 2.7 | 9.97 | 9.72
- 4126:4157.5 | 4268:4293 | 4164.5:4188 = -1.1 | 9.81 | 8.6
